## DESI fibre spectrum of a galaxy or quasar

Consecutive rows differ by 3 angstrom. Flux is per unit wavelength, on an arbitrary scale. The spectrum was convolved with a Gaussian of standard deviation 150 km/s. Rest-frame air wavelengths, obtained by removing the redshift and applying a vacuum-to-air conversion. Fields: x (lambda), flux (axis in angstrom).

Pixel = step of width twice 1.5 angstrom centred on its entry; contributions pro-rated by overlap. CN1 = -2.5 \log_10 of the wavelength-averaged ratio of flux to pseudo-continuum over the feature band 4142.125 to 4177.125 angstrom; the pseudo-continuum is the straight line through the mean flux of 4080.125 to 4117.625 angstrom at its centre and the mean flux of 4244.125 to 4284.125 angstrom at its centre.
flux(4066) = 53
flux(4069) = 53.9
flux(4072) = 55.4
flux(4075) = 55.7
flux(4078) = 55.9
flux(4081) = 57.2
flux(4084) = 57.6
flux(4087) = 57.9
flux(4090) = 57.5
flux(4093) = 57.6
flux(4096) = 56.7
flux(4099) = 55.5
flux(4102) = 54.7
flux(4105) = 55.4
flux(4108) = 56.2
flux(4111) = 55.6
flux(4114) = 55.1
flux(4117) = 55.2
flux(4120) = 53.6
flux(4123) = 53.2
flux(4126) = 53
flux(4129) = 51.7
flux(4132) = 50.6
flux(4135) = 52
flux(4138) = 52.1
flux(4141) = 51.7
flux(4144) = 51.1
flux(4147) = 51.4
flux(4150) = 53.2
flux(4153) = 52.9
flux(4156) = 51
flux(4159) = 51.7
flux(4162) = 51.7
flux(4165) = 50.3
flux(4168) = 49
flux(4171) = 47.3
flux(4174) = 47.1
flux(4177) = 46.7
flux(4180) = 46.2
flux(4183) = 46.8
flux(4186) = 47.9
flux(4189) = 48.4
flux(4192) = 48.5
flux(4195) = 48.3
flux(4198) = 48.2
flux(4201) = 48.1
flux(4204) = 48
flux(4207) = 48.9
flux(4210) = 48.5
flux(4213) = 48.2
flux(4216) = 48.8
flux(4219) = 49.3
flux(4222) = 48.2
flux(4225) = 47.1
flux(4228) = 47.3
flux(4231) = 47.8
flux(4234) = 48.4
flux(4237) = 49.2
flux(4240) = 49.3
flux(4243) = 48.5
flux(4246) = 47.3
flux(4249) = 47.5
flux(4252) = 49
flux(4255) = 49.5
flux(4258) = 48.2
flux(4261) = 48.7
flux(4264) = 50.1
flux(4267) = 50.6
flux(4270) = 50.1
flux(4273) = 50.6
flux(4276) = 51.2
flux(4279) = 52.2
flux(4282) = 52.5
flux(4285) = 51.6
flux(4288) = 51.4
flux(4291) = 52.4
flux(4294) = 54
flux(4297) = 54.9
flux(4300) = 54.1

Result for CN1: 0.07 mag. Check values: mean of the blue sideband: 56.3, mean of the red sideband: 49.8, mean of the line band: 50.4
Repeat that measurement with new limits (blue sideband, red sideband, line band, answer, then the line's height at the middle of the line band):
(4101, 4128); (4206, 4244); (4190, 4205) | 0.04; 50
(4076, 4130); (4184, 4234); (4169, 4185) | 0.08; 50.4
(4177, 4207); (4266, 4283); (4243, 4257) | 0.04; 50.2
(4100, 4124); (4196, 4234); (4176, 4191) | 0.07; 50.3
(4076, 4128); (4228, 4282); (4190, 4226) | 0.06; 51.3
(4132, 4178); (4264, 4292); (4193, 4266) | 0.06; 51.1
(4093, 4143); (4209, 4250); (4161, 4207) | 0.05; 50.6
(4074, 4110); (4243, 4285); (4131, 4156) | 0.05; 54.5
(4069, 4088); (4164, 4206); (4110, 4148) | -0.01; 52.4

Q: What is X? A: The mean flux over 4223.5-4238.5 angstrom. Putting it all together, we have 48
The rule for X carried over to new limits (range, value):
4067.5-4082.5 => 55.6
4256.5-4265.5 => 49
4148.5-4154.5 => 53.1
